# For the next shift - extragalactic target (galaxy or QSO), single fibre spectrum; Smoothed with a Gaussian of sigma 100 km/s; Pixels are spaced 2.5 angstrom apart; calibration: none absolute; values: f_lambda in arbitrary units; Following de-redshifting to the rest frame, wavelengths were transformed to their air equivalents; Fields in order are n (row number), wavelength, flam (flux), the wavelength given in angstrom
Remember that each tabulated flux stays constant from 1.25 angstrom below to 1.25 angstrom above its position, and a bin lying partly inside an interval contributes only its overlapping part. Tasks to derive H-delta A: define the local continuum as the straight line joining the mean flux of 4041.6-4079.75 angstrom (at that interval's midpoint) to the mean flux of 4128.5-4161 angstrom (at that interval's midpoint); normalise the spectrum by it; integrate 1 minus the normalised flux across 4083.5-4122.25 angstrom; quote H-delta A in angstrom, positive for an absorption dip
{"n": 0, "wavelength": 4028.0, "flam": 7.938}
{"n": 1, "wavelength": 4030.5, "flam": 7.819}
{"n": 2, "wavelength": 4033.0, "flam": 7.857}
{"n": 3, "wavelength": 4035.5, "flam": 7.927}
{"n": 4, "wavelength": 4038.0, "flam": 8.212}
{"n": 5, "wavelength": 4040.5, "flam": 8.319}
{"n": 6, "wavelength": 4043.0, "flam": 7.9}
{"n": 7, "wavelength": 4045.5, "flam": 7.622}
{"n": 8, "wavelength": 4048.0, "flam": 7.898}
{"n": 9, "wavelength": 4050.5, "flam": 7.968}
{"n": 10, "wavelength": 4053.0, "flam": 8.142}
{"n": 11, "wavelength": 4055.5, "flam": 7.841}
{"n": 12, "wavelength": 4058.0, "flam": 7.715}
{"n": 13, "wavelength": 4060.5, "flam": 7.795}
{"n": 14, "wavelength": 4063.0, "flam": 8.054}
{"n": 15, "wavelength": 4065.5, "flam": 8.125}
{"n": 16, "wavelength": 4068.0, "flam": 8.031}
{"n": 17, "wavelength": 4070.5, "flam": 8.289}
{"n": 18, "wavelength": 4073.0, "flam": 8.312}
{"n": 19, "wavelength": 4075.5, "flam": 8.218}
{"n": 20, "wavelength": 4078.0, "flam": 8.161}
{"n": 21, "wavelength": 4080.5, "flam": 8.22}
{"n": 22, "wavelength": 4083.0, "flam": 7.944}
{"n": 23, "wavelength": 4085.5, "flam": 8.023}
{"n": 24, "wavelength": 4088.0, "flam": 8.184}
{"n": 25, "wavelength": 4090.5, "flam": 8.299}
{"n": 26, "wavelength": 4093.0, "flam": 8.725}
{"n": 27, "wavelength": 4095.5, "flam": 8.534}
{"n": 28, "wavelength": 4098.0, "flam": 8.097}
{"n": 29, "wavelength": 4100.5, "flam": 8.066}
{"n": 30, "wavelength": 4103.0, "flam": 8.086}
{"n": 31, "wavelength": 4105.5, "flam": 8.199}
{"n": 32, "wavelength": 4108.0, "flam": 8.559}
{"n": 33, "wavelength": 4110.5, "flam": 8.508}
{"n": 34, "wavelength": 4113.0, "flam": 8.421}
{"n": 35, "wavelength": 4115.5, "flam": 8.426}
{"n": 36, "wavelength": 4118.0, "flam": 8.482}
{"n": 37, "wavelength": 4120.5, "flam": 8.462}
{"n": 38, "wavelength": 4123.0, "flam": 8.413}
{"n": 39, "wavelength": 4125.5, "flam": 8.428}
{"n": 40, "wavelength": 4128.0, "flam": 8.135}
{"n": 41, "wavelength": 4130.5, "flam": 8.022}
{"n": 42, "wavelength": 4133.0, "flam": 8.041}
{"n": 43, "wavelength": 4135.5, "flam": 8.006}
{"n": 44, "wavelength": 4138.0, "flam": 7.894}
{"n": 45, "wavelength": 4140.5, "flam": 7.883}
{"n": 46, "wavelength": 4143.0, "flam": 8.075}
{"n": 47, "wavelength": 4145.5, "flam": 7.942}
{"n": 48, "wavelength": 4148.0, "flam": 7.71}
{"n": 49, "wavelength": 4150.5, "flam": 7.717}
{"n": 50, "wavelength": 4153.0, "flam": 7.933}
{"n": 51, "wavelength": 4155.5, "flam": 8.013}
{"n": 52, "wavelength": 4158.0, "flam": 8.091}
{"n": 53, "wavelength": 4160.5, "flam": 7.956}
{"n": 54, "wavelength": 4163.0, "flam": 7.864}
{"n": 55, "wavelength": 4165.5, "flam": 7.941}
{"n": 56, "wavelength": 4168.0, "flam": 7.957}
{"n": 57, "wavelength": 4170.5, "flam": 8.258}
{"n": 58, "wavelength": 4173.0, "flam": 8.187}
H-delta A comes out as -1.7 angstrom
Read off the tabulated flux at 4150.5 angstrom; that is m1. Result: 7.717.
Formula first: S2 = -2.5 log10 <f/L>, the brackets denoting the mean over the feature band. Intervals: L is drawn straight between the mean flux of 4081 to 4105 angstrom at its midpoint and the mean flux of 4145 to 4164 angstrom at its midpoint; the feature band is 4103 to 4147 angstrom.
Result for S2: -0.02 mag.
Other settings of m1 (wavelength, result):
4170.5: 8.258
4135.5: 8.006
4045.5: 7.622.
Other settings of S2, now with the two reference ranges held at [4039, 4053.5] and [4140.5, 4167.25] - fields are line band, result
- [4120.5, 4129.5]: -0.05 mag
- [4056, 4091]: -0.02 mag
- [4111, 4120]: -0.07 mag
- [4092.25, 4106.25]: -0.04 mag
